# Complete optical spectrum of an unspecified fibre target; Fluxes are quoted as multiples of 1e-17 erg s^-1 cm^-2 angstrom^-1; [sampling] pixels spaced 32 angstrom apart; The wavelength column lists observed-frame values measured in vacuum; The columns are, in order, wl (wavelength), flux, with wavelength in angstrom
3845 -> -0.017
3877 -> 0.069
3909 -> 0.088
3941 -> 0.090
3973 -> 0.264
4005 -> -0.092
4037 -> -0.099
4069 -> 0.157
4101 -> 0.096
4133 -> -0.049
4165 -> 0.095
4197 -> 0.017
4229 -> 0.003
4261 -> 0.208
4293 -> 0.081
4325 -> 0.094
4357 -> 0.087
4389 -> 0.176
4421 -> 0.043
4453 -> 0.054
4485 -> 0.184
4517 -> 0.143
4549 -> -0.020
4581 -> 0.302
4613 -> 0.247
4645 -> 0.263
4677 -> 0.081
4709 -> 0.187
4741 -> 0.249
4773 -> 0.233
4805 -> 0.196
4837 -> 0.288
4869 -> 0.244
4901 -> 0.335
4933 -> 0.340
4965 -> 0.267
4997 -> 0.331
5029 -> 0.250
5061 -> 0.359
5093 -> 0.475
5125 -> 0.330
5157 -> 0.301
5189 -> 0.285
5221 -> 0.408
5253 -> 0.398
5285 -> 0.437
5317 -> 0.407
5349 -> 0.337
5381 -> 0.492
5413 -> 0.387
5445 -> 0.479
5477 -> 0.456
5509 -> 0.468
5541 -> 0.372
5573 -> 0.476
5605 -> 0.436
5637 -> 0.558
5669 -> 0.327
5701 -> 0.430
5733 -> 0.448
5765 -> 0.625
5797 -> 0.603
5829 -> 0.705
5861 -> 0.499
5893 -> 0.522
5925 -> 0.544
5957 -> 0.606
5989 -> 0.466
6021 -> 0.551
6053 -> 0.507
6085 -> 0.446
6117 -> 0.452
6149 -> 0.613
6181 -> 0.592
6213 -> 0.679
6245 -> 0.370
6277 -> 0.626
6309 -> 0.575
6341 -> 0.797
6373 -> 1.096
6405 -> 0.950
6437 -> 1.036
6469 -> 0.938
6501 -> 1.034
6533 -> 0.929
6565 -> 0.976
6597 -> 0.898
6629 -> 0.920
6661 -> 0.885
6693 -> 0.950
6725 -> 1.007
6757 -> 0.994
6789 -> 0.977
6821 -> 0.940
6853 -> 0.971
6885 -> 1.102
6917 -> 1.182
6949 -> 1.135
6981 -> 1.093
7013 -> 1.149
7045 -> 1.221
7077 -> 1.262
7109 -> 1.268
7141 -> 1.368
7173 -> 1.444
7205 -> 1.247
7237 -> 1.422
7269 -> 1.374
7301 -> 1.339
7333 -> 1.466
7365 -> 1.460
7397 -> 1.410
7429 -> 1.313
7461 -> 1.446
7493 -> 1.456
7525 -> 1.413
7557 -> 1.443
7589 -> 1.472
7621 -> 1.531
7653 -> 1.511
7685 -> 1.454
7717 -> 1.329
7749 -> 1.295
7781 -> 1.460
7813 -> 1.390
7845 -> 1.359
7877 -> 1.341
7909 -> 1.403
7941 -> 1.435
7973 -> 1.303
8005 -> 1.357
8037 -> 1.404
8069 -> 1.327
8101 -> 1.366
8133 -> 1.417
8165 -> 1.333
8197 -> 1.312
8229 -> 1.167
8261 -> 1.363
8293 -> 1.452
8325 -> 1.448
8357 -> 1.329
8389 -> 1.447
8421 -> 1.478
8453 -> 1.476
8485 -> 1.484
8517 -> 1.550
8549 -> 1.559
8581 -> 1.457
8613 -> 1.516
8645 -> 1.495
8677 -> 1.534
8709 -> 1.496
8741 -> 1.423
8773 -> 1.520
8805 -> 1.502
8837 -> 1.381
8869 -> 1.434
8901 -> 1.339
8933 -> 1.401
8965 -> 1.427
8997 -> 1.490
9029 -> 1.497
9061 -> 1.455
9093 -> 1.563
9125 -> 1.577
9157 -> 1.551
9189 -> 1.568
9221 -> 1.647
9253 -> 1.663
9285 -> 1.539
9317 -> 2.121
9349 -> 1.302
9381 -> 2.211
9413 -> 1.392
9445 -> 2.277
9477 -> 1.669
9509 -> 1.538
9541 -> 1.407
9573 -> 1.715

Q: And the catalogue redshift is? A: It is 0.59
